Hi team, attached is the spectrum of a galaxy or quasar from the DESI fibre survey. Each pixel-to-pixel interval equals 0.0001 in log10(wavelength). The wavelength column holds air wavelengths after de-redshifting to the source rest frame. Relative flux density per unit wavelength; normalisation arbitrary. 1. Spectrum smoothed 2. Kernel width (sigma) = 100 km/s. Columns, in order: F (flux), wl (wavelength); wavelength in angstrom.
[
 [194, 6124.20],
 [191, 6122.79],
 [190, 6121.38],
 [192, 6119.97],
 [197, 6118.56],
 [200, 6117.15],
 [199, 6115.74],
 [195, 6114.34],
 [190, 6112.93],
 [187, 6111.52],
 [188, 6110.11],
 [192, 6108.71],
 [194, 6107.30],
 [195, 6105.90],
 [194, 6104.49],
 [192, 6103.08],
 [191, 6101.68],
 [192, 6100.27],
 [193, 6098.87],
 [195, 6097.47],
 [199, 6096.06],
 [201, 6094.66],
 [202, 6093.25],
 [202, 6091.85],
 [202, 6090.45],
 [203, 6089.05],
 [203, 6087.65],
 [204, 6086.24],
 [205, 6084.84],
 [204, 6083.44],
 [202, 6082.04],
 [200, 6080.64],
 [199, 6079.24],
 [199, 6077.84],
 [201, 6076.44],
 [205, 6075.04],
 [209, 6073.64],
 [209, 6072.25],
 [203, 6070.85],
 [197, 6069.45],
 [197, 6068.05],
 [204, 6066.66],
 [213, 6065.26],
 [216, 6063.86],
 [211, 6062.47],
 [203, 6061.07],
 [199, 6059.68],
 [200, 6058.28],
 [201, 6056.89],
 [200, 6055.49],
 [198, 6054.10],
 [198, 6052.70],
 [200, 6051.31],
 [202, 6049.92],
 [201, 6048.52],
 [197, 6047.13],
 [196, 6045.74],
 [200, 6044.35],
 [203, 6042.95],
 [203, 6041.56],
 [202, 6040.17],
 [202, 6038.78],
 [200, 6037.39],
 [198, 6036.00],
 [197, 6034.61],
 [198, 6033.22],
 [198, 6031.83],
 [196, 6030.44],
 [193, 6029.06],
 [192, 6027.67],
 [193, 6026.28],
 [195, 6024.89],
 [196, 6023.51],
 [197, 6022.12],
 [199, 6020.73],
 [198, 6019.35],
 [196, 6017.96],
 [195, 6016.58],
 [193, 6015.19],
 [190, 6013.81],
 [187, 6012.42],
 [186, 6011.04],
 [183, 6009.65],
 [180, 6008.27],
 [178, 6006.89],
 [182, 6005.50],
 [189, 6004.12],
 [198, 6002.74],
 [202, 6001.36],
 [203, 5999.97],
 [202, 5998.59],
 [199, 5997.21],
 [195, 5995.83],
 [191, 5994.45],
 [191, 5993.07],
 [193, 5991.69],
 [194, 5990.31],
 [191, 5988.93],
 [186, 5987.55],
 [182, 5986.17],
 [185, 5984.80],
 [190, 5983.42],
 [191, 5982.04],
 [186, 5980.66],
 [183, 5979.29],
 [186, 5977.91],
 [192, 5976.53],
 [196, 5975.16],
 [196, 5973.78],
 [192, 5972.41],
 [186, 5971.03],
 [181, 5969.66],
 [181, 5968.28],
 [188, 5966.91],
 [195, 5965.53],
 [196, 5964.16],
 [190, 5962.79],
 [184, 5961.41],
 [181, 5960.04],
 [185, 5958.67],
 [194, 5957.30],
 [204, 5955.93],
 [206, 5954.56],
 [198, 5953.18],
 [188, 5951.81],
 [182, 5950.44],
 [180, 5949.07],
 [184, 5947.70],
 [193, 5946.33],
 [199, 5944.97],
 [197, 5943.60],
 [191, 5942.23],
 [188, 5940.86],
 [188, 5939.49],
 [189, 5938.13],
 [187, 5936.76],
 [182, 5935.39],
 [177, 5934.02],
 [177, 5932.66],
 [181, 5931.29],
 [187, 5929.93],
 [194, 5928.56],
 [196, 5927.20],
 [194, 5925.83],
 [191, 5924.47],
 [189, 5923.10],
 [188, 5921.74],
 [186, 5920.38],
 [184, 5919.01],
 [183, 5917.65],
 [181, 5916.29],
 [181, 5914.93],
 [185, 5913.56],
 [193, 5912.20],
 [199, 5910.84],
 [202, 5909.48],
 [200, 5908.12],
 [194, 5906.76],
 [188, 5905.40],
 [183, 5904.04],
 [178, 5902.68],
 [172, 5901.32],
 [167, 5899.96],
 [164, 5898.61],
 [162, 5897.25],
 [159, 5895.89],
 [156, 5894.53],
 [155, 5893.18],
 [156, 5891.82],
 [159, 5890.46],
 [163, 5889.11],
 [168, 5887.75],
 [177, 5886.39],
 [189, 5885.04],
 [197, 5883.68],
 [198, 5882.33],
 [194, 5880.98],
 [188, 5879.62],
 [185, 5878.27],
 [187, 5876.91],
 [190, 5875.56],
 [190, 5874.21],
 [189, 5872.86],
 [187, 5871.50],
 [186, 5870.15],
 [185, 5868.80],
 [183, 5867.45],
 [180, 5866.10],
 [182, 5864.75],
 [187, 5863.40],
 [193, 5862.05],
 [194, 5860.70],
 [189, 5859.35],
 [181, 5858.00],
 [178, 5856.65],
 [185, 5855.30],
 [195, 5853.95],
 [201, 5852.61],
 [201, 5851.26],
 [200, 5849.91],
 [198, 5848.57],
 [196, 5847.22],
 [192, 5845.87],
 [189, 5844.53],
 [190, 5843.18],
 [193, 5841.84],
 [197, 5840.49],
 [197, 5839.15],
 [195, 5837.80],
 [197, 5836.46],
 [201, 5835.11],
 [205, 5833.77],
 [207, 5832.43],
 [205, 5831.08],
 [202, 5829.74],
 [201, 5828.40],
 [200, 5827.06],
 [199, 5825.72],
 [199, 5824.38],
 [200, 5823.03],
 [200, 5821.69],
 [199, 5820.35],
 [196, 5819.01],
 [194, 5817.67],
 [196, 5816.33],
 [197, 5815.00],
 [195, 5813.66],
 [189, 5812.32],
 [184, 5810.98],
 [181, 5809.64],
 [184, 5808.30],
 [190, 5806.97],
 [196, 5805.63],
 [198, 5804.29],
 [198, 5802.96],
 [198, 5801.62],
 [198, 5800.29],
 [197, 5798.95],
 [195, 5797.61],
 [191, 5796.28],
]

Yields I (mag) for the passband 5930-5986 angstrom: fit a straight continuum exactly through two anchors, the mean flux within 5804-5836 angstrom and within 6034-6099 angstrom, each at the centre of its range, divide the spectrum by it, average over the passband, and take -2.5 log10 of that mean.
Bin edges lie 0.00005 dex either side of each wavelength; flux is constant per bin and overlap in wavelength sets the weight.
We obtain 0.06 mag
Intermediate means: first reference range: 197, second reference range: 202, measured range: 189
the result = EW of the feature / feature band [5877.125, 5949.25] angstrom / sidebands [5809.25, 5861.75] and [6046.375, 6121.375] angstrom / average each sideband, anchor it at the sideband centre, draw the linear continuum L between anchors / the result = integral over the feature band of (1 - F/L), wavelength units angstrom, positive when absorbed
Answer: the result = 5.0 angstrom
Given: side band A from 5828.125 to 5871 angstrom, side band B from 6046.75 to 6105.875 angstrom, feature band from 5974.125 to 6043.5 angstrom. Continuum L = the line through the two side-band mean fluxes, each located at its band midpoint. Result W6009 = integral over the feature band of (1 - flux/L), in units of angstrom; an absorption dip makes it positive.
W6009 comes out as 2.0 angstrom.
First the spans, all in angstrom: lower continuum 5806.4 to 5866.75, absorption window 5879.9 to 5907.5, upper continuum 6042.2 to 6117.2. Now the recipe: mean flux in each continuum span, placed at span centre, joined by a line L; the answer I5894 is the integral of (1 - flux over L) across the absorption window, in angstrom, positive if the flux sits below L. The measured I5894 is 3.0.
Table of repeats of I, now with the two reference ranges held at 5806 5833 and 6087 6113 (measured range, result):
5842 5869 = 0.03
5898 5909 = 0.08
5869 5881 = 0.04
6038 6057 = -0.02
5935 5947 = 0.03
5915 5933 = 0.05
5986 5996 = 0.03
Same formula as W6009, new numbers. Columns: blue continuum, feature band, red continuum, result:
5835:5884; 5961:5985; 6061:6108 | 0.88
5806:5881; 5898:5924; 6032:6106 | 1.33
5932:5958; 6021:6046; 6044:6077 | 0.22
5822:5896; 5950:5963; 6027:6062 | 0.19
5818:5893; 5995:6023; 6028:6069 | 0.86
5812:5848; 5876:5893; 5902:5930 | 1.14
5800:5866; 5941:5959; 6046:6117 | 0.42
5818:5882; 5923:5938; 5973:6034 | 0.45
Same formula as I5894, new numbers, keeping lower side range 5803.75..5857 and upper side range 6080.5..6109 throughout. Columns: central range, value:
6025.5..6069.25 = -0.5 angstrom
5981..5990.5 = 0.4 angstrom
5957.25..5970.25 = 0.6 angstrom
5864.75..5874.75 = 0.5 angstrom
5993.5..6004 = 0.0 angstrom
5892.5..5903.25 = 1.8 angstrom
